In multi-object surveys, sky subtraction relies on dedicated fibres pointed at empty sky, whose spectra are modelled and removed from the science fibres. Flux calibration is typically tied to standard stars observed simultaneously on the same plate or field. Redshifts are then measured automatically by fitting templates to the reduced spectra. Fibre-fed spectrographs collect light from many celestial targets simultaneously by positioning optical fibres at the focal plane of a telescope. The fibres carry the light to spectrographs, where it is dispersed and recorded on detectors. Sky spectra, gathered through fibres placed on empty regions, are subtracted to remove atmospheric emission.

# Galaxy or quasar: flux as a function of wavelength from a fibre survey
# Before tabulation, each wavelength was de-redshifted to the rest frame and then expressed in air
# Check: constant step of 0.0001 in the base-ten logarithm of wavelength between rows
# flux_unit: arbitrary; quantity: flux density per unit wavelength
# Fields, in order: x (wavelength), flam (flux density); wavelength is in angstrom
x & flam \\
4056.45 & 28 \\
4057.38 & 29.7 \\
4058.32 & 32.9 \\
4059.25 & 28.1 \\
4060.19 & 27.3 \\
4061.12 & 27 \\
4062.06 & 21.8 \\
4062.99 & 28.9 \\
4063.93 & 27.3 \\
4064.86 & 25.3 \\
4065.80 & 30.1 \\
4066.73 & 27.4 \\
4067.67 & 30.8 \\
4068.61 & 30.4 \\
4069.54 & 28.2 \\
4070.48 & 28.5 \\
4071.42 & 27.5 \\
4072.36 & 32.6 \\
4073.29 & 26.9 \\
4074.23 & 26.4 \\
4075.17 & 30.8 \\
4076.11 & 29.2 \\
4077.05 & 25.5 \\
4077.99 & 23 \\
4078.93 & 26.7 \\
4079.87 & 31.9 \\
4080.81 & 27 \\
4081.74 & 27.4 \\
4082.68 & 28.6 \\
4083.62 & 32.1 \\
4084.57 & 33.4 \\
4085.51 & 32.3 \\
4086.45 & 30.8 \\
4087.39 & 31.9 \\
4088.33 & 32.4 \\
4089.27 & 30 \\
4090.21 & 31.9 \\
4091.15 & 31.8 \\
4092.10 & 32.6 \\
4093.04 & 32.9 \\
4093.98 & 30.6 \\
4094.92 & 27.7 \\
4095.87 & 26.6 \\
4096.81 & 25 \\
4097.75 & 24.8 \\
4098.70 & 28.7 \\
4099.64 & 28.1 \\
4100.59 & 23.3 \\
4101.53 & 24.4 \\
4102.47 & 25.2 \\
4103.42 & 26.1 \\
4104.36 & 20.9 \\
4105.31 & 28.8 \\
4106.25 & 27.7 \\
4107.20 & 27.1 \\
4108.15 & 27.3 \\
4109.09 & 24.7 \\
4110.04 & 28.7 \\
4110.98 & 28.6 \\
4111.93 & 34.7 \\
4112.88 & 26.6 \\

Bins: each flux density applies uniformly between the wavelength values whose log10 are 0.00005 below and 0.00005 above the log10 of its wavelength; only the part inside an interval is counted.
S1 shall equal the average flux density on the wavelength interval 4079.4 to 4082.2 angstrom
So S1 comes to 28.9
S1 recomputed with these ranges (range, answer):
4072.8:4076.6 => 28.4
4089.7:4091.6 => 31.9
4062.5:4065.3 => 27.2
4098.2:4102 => 26.1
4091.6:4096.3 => 30.1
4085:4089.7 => 31.5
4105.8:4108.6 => 27.3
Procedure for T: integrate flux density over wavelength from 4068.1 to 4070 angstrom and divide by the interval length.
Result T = 29.4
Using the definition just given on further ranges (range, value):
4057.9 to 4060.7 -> 29.4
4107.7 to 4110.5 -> 26.9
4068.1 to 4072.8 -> 29.4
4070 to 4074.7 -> 28.4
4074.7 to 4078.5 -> 27.1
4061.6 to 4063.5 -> 25.4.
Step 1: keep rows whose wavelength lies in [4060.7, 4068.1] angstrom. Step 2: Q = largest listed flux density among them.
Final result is 30.8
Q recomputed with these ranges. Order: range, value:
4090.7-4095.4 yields 32.9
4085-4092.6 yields 32.6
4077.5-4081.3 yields 31.9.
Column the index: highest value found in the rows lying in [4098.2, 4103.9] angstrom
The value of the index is 28.7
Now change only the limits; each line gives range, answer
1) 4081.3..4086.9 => 33.4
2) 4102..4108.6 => 28.8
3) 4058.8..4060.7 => 28.1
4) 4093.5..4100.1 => 30.6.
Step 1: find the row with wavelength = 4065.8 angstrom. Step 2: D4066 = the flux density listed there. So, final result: 30.1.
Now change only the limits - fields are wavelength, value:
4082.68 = 28.6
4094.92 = 27.7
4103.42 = 26.1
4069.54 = 28.2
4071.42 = 27.5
